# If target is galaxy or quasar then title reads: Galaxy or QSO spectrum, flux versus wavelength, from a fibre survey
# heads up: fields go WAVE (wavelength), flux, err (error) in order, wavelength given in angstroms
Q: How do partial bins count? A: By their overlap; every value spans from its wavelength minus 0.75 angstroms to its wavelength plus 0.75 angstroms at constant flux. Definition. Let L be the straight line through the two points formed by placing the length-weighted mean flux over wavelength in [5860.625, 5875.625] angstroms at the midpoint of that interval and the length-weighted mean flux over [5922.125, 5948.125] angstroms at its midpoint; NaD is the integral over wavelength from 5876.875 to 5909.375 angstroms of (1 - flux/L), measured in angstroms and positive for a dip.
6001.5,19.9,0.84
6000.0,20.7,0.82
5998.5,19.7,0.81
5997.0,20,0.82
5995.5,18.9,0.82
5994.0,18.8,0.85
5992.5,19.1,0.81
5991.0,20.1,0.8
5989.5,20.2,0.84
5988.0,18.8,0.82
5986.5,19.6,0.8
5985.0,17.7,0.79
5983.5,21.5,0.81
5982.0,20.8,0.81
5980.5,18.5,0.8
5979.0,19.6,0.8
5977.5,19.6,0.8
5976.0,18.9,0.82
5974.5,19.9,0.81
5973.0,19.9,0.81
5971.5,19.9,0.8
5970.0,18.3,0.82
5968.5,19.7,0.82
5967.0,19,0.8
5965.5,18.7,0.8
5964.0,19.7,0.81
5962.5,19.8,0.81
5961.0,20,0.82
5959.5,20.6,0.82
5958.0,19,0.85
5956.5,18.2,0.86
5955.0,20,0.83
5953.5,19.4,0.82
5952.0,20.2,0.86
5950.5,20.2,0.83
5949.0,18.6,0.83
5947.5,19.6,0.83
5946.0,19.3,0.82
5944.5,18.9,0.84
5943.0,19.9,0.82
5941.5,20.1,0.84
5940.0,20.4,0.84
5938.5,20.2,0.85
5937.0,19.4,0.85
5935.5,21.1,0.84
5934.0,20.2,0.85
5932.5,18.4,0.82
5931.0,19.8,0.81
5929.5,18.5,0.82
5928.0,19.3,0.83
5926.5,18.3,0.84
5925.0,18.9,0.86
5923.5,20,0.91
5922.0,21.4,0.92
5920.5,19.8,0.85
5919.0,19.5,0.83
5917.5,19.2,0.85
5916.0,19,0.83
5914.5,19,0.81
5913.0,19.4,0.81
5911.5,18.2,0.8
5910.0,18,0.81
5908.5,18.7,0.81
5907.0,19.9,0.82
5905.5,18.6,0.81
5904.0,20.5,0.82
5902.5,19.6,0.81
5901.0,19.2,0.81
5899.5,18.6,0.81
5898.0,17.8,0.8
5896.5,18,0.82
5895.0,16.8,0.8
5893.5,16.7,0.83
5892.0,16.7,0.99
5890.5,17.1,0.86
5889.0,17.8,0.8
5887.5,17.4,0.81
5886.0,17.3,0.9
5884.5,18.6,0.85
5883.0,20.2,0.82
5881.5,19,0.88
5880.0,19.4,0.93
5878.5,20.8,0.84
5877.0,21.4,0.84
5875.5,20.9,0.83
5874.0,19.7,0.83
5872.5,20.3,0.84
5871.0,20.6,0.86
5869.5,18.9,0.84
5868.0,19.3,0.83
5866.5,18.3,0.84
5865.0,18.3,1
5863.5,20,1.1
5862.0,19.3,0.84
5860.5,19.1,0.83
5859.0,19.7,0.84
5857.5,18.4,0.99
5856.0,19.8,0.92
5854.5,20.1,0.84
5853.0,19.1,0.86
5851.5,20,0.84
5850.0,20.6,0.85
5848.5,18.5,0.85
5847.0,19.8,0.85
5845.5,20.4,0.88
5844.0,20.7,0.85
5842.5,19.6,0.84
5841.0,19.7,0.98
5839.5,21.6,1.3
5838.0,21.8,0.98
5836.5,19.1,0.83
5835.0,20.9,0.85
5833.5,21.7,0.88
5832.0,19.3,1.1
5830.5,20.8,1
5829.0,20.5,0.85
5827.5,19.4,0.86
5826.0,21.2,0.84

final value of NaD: 1.6 angstroms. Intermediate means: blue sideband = 19.5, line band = 18.6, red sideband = 19.6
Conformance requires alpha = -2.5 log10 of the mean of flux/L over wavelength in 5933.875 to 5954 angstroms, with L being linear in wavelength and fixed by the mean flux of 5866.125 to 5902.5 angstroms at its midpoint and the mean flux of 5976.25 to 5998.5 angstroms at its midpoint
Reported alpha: -0.03 mag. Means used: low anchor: 18.8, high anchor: 19.5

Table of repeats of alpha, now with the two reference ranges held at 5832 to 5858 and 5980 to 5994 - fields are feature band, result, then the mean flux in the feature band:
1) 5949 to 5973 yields 0.009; 19.5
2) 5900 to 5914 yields 0.042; 19.1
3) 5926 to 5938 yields 0.020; 19.4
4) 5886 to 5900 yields 0.146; 17.4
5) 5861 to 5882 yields 0.015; 19.7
